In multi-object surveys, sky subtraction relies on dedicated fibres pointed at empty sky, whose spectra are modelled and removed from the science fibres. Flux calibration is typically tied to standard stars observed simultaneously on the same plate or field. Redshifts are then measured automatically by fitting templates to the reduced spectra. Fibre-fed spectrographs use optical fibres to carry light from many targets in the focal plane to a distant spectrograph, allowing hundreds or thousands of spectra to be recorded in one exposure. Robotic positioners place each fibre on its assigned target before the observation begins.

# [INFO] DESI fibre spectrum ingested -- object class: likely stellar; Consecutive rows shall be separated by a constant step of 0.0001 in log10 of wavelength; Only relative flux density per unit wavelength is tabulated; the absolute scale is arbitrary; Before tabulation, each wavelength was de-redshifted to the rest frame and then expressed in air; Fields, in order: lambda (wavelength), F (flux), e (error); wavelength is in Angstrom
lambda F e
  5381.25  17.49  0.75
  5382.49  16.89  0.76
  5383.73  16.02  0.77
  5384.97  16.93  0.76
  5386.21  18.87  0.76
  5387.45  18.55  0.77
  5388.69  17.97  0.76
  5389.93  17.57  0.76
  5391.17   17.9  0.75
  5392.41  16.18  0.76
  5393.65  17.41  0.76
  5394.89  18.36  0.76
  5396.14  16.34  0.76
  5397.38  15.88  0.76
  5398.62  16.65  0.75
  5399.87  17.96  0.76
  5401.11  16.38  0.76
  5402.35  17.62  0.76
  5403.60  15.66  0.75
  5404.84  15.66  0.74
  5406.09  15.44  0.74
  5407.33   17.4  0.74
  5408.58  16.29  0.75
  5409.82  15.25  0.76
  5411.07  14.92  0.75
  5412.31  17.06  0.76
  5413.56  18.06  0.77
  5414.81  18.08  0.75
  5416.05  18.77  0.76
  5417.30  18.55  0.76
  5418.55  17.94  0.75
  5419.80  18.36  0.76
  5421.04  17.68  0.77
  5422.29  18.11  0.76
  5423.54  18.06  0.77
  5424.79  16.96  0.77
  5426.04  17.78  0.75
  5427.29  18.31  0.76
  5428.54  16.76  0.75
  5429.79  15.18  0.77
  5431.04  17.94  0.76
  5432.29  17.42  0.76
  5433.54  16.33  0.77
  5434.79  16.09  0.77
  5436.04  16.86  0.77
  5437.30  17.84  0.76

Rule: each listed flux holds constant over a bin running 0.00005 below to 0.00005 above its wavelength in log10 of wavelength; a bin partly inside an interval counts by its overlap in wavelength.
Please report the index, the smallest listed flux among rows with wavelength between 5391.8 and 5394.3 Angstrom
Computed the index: 16.18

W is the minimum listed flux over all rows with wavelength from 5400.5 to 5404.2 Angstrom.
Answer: 15.66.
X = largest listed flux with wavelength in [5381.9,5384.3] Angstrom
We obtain 16.89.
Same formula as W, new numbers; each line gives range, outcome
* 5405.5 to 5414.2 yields 14.92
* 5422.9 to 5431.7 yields 15.18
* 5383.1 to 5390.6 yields 16.02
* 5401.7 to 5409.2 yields 15.44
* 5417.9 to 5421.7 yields 17.68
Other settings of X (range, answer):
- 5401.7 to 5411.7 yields 17.62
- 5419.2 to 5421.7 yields 18.36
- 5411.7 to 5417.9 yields 18.77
